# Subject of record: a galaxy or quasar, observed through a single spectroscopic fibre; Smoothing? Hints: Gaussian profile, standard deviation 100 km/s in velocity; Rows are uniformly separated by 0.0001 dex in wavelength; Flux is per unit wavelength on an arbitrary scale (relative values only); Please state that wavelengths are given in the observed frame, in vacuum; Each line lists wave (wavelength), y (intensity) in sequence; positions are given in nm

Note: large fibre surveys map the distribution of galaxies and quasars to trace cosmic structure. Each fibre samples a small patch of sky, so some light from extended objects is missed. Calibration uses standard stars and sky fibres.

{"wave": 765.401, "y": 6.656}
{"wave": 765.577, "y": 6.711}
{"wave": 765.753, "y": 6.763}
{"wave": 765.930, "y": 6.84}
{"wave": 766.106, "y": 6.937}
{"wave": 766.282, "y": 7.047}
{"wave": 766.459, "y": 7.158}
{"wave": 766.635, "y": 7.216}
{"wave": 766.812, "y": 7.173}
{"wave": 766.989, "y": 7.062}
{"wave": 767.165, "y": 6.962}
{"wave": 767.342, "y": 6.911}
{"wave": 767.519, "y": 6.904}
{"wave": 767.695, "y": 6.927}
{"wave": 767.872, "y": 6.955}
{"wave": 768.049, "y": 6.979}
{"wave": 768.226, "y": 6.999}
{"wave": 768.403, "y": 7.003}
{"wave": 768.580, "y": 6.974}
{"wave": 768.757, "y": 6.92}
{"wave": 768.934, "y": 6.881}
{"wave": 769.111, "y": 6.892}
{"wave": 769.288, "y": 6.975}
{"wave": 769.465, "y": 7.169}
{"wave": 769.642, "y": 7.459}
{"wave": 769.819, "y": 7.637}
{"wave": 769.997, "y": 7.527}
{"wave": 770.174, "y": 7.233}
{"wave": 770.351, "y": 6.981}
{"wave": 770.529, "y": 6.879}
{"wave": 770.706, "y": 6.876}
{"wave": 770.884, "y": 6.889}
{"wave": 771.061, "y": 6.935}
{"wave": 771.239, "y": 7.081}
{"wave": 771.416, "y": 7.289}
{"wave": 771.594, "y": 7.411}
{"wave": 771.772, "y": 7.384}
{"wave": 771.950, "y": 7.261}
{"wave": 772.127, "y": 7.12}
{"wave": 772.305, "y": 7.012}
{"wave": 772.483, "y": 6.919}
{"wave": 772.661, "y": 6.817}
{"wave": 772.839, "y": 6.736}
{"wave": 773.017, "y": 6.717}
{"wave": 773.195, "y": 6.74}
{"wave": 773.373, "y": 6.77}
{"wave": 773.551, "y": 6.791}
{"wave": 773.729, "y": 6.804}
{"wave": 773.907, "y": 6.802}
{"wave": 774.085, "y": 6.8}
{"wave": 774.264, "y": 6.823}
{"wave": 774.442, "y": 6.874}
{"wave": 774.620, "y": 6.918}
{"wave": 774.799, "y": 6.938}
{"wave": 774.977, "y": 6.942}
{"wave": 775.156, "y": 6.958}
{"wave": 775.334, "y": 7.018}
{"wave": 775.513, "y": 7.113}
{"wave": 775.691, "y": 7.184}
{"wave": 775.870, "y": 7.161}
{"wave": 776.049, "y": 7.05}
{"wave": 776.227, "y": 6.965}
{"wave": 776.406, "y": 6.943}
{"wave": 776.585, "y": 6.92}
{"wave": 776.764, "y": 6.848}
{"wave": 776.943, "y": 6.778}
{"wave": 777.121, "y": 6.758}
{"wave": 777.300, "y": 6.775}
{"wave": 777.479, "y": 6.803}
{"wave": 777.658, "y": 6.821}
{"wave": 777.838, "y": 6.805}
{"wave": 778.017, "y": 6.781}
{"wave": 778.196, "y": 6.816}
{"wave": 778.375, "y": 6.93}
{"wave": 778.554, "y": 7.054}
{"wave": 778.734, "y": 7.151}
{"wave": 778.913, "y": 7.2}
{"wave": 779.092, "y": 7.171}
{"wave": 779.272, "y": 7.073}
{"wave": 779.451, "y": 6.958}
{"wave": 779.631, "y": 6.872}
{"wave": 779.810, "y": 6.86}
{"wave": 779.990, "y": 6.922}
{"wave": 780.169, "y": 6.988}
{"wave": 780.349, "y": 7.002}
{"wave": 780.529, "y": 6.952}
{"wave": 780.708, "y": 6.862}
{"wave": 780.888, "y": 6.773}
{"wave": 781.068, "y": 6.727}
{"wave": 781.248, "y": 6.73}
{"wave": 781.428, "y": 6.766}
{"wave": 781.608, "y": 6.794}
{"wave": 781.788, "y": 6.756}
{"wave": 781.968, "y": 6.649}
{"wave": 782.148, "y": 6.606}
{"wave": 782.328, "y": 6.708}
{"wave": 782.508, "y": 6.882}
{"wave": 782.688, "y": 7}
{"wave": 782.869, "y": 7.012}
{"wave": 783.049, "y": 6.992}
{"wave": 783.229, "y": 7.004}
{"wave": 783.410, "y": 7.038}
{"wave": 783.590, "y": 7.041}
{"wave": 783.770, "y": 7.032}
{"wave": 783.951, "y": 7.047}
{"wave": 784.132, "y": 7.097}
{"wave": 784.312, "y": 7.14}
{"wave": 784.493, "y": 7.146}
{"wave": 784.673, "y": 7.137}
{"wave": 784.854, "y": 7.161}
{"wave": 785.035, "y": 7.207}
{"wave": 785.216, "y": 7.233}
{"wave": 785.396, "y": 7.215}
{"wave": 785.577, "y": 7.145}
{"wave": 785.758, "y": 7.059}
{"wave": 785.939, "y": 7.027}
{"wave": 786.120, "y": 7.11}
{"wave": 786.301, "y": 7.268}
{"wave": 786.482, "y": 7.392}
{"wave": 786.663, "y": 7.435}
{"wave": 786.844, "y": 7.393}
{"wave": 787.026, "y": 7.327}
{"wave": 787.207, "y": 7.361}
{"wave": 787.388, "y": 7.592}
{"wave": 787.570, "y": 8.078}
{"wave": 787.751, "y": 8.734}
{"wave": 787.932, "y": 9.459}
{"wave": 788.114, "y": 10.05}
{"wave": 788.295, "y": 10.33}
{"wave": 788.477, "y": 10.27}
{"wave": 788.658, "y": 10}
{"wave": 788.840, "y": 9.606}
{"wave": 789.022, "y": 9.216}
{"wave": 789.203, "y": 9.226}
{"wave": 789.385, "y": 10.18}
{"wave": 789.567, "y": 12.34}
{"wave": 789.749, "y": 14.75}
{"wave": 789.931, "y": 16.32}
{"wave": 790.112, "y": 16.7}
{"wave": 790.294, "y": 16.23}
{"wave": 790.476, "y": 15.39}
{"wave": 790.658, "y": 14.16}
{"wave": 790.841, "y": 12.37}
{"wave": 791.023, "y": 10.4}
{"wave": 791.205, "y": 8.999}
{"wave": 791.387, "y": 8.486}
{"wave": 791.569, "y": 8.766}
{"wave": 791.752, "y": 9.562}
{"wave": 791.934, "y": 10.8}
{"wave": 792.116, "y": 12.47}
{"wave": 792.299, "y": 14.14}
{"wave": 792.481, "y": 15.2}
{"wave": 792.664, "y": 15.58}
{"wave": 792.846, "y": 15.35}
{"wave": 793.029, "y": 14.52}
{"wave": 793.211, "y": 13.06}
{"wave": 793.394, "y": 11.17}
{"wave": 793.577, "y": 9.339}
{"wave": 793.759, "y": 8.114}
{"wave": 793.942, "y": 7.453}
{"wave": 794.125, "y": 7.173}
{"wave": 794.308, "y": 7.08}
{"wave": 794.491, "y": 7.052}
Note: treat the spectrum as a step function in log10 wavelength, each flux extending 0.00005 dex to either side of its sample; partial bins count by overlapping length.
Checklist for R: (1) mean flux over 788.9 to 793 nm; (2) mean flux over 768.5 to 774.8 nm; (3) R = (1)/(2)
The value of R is 1.80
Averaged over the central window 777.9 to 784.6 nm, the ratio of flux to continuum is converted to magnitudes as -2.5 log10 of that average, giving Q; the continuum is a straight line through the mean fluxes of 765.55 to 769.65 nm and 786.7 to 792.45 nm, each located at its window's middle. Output 0.33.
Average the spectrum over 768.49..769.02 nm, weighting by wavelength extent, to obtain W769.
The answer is 6.93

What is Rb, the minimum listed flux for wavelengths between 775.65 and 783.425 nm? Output 6.606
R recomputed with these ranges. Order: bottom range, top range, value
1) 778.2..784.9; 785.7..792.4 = 1.48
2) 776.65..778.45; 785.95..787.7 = 1.09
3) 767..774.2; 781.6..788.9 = 1.08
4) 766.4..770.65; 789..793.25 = 1.80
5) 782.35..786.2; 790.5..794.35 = 1.59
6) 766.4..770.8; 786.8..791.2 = 1.55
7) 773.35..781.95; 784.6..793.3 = 1.50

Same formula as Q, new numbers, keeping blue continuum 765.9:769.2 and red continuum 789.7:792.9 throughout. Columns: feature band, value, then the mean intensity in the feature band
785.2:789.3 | 0.41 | 8.26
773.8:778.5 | 0.31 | 6.91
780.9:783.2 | 0.49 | 6.81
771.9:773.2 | 0.19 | 6.92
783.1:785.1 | 0.50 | 7.09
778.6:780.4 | 0.39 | 7.02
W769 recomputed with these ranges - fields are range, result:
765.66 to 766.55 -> 6.95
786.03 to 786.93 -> 7.32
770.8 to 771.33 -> 6.98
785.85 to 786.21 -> 7.07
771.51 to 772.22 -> 7.29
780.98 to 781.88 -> 6.75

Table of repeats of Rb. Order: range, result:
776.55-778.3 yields 6.758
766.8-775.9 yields 6.717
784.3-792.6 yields 7.027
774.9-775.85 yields 6.942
